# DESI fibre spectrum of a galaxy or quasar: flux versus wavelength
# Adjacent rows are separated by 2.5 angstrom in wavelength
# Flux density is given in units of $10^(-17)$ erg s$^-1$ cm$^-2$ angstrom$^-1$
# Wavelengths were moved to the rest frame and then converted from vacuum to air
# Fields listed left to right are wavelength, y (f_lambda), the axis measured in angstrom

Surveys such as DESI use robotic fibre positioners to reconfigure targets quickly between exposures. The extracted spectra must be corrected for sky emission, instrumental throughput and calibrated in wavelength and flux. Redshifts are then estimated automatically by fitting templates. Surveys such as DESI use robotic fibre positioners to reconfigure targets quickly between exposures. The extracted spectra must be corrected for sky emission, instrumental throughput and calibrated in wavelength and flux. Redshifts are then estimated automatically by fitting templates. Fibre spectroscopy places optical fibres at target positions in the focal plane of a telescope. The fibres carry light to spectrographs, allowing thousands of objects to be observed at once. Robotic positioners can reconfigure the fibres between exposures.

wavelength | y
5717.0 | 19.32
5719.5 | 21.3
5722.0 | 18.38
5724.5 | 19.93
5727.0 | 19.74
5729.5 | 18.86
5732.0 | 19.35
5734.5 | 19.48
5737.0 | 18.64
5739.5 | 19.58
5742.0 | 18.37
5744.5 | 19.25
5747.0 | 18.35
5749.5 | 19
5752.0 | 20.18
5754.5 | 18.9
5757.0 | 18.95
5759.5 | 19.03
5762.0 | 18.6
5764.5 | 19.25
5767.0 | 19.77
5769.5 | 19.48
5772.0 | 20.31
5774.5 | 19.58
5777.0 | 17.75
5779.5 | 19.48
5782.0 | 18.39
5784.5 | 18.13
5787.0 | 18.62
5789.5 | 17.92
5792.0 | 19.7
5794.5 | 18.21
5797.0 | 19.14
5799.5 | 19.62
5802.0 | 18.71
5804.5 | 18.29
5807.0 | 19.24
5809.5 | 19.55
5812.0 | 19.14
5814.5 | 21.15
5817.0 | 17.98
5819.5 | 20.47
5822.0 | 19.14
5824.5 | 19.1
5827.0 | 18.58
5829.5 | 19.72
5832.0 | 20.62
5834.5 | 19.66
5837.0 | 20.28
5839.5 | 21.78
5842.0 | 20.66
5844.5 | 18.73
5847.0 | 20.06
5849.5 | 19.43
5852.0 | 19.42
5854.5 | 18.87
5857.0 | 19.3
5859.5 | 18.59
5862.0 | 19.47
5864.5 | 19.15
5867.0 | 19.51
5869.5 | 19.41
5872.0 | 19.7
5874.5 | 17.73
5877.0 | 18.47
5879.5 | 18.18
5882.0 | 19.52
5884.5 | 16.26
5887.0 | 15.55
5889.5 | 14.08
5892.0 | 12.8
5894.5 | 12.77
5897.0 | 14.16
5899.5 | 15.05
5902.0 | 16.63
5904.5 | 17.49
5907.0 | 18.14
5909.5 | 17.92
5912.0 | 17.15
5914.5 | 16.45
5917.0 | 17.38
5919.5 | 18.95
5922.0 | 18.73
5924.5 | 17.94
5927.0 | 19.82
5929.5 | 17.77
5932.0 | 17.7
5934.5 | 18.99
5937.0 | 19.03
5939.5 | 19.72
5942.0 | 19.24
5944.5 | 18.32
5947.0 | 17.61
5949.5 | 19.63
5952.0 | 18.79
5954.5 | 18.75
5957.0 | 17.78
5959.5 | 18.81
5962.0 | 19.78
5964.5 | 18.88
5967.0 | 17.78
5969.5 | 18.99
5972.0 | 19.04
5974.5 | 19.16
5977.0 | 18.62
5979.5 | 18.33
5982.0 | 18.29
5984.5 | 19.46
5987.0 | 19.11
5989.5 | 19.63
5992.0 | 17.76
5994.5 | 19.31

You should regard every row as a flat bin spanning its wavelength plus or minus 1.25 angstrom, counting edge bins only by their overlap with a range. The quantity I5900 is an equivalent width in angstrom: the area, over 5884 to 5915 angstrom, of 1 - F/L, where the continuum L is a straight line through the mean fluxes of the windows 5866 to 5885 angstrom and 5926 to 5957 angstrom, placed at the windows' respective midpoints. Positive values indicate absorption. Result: 5.0 angstrom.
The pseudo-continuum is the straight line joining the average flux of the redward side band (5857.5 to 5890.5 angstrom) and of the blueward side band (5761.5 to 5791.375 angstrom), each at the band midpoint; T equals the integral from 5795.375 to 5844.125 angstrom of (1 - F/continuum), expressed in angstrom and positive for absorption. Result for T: -2.6 angstrom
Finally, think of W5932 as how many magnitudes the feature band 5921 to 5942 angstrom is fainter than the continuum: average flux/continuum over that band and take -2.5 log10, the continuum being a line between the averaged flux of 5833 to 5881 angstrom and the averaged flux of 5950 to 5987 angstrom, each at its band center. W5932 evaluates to 0.01 mag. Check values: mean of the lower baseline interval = 19.4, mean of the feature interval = 18.7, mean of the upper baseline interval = 18.8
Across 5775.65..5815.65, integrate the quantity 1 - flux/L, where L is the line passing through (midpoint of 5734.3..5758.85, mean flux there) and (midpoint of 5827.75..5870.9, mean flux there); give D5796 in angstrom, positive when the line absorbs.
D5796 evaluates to 0.86 angstrom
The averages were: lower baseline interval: 19.1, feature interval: 18.9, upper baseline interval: 19.7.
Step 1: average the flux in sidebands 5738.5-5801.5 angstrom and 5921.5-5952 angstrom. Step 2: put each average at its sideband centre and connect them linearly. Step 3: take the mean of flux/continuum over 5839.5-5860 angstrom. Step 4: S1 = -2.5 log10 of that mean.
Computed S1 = -0.04 mag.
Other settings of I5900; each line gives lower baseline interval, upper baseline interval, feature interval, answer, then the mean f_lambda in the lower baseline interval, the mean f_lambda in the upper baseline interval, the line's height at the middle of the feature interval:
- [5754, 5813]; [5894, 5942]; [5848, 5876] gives -1.5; 19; 17.6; 18.2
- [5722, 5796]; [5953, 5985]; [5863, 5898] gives 3.5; 19.1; 18.7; 18.9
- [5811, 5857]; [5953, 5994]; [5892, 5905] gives 3.0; 19.7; 18.8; 19.3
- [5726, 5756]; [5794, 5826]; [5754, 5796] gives 0.5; 19.1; 19.2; 19.2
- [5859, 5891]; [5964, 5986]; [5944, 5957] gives 0.0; 18.1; 18.7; 18.6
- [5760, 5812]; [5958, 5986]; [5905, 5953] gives 1.3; 19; 18.8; 18.9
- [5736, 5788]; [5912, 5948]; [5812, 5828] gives -0.5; 19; 18.4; 18.8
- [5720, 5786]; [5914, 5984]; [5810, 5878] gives -2.2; 19.1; 18.6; 18.9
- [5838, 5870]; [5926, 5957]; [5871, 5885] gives 0.7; 19.6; 18.7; 19.3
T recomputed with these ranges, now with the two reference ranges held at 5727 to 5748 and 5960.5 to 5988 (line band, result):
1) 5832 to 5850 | -1.1 angstrom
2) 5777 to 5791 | 0.4 angstrom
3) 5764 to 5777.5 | -0.3 angstrom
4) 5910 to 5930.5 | 0.9 angstrom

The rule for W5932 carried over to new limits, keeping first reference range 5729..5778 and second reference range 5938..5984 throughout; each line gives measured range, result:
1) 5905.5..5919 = 0.08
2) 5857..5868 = -0.01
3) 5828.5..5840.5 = -0.08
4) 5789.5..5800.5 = 0.00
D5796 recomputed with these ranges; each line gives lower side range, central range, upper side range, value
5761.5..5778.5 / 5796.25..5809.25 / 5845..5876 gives 0.1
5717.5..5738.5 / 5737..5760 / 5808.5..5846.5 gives 0.6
